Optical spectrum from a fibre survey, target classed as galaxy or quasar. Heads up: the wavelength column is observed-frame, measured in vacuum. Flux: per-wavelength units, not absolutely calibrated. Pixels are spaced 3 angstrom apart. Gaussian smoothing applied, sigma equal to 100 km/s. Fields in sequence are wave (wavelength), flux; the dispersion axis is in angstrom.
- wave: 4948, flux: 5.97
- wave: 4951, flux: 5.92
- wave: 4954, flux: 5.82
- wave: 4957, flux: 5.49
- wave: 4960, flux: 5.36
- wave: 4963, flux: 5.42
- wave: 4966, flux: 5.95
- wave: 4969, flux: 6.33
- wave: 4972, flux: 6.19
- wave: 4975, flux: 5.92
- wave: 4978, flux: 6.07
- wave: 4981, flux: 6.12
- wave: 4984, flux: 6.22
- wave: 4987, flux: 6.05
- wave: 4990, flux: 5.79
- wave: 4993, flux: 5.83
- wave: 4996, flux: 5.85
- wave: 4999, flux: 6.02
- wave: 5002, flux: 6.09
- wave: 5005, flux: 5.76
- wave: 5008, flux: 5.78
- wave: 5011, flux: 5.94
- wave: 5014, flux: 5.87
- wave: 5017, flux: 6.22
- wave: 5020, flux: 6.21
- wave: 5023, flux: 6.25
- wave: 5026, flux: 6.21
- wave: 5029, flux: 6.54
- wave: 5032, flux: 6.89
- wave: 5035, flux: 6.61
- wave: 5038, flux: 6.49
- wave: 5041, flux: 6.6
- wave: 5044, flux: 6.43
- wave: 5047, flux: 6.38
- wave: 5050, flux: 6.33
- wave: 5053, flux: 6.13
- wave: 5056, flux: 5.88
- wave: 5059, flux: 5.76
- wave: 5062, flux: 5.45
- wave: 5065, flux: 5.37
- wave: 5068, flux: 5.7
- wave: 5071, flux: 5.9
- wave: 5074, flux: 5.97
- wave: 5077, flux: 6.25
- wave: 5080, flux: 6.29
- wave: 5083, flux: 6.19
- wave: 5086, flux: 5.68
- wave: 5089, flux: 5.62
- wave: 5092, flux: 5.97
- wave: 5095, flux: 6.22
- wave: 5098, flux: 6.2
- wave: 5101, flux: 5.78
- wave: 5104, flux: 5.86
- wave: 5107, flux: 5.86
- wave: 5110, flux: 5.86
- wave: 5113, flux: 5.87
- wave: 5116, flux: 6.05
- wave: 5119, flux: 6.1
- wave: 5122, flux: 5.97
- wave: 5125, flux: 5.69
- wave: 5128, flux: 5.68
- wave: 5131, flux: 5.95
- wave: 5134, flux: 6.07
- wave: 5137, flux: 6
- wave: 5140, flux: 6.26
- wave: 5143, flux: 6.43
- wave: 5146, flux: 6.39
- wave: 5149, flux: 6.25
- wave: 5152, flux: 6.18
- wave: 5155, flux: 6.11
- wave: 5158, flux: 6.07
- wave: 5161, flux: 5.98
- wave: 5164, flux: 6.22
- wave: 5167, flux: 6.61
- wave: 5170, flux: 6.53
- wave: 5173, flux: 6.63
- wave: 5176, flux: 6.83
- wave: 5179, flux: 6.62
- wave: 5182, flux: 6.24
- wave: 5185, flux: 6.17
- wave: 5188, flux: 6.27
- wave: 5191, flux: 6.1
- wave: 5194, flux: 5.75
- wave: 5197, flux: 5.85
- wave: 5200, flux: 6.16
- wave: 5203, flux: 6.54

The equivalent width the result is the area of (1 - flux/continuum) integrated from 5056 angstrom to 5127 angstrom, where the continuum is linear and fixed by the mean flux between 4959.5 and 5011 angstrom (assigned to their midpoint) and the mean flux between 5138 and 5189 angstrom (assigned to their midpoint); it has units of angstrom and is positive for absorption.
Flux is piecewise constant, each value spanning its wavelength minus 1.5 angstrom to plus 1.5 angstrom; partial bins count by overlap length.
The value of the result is 3.24 angstrom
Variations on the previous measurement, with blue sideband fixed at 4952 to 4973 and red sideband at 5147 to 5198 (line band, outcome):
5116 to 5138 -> 0.83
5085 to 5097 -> 0.37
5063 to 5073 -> 0.61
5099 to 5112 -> 0.55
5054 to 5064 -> 0.51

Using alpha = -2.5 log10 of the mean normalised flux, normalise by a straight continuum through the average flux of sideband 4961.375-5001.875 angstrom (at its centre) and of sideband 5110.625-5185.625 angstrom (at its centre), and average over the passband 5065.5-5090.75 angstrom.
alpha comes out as 0.03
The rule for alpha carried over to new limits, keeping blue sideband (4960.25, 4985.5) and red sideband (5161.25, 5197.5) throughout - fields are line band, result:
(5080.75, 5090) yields 0.053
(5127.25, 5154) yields 0.020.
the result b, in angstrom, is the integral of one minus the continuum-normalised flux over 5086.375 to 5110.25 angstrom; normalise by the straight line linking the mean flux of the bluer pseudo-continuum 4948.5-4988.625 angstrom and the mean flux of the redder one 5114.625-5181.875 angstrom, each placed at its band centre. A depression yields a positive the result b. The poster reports 0.8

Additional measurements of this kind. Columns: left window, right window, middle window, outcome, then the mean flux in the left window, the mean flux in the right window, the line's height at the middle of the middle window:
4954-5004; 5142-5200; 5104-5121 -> 0.6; 5.91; 6.27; 6.16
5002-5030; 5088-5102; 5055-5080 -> 0.8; 6.08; 5.98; 6.01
